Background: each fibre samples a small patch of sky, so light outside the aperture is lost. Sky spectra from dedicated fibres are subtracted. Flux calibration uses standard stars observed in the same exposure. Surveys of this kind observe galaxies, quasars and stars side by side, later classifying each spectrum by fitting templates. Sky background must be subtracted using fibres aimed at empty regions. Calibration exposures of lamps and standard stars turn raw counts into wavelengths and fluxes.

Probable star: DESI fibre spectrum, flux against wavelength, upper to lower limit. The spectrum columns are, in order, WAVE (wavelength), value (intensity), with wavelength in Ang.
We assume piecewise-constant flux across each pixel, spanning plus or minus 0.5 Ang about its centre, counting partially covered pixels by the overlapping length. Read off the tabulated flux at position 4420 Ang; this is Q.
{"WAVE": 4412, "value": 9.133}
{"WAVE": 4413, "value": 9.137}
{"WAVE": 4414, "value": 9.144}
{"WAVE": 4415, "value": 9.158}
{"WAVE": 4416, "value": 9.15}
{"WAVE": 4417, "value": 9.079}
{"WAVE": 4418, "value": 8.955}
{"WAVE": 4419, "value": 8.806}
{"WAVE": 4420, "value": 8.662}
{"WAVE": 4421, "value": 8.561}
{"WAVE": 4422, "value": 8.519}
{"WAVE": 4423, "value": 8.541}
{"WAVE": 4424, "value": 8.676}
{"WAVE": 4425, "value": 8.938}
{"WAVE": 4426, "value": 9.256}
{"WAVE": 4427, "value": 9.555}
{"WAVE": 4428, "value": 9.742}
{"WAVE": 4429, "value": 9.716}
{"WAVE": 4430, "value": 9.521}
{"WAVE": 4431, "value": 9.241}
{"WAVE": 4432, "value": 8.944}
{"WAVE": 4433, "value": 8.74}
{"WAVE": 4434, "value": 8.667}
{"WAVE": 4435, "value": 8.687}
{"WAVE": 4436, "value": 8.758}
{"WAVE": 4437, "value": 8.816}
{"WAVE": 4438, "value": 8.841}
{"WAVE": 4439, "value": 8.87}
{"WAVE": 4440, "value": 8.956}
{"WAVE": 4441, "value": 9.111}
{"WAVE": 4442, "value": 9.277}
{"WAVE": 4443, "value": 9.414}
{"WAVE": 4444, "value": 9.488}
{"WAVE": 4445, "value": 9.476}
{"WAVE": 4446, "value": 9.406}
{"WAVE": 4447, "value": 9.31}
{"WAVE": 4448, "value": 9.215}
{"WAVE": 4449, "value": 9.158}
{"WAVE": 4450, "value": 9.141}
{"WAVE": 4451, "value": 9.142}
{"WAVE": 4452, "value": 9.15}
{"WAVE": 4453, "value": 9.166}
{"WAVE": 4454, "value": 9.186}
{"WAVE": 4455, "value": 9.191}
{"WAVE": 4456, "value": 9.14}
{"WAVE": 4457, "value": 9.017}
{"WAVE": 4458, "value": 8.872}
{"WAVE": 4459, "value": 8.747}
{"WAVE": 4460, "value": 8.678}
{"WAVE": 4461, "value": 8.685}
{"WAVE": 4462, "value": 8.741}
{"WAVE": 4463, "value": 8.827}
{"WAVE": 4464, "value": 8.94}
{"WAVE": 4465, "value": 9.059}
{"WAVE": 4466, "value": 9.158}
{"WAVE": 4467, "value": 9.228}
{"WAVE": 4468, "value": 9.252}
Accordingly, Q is 8.662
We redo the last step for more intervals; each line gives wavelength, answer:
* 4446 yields 9.406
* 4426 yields 9.256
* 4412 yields 9.133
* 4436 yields 8.758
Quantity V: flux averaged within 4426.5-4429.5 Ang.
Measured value 9.67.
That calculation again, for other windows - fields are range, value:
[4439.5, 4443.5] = 9.19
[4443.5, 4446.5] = 9.46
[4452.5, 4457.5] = 9.14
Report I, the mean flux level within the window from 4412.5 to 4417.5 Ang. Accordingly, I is 9.13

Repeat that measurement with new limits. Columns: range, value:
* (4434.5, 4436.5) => 8.72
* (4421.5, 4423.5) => 8.53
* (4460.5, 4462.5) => 8.71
